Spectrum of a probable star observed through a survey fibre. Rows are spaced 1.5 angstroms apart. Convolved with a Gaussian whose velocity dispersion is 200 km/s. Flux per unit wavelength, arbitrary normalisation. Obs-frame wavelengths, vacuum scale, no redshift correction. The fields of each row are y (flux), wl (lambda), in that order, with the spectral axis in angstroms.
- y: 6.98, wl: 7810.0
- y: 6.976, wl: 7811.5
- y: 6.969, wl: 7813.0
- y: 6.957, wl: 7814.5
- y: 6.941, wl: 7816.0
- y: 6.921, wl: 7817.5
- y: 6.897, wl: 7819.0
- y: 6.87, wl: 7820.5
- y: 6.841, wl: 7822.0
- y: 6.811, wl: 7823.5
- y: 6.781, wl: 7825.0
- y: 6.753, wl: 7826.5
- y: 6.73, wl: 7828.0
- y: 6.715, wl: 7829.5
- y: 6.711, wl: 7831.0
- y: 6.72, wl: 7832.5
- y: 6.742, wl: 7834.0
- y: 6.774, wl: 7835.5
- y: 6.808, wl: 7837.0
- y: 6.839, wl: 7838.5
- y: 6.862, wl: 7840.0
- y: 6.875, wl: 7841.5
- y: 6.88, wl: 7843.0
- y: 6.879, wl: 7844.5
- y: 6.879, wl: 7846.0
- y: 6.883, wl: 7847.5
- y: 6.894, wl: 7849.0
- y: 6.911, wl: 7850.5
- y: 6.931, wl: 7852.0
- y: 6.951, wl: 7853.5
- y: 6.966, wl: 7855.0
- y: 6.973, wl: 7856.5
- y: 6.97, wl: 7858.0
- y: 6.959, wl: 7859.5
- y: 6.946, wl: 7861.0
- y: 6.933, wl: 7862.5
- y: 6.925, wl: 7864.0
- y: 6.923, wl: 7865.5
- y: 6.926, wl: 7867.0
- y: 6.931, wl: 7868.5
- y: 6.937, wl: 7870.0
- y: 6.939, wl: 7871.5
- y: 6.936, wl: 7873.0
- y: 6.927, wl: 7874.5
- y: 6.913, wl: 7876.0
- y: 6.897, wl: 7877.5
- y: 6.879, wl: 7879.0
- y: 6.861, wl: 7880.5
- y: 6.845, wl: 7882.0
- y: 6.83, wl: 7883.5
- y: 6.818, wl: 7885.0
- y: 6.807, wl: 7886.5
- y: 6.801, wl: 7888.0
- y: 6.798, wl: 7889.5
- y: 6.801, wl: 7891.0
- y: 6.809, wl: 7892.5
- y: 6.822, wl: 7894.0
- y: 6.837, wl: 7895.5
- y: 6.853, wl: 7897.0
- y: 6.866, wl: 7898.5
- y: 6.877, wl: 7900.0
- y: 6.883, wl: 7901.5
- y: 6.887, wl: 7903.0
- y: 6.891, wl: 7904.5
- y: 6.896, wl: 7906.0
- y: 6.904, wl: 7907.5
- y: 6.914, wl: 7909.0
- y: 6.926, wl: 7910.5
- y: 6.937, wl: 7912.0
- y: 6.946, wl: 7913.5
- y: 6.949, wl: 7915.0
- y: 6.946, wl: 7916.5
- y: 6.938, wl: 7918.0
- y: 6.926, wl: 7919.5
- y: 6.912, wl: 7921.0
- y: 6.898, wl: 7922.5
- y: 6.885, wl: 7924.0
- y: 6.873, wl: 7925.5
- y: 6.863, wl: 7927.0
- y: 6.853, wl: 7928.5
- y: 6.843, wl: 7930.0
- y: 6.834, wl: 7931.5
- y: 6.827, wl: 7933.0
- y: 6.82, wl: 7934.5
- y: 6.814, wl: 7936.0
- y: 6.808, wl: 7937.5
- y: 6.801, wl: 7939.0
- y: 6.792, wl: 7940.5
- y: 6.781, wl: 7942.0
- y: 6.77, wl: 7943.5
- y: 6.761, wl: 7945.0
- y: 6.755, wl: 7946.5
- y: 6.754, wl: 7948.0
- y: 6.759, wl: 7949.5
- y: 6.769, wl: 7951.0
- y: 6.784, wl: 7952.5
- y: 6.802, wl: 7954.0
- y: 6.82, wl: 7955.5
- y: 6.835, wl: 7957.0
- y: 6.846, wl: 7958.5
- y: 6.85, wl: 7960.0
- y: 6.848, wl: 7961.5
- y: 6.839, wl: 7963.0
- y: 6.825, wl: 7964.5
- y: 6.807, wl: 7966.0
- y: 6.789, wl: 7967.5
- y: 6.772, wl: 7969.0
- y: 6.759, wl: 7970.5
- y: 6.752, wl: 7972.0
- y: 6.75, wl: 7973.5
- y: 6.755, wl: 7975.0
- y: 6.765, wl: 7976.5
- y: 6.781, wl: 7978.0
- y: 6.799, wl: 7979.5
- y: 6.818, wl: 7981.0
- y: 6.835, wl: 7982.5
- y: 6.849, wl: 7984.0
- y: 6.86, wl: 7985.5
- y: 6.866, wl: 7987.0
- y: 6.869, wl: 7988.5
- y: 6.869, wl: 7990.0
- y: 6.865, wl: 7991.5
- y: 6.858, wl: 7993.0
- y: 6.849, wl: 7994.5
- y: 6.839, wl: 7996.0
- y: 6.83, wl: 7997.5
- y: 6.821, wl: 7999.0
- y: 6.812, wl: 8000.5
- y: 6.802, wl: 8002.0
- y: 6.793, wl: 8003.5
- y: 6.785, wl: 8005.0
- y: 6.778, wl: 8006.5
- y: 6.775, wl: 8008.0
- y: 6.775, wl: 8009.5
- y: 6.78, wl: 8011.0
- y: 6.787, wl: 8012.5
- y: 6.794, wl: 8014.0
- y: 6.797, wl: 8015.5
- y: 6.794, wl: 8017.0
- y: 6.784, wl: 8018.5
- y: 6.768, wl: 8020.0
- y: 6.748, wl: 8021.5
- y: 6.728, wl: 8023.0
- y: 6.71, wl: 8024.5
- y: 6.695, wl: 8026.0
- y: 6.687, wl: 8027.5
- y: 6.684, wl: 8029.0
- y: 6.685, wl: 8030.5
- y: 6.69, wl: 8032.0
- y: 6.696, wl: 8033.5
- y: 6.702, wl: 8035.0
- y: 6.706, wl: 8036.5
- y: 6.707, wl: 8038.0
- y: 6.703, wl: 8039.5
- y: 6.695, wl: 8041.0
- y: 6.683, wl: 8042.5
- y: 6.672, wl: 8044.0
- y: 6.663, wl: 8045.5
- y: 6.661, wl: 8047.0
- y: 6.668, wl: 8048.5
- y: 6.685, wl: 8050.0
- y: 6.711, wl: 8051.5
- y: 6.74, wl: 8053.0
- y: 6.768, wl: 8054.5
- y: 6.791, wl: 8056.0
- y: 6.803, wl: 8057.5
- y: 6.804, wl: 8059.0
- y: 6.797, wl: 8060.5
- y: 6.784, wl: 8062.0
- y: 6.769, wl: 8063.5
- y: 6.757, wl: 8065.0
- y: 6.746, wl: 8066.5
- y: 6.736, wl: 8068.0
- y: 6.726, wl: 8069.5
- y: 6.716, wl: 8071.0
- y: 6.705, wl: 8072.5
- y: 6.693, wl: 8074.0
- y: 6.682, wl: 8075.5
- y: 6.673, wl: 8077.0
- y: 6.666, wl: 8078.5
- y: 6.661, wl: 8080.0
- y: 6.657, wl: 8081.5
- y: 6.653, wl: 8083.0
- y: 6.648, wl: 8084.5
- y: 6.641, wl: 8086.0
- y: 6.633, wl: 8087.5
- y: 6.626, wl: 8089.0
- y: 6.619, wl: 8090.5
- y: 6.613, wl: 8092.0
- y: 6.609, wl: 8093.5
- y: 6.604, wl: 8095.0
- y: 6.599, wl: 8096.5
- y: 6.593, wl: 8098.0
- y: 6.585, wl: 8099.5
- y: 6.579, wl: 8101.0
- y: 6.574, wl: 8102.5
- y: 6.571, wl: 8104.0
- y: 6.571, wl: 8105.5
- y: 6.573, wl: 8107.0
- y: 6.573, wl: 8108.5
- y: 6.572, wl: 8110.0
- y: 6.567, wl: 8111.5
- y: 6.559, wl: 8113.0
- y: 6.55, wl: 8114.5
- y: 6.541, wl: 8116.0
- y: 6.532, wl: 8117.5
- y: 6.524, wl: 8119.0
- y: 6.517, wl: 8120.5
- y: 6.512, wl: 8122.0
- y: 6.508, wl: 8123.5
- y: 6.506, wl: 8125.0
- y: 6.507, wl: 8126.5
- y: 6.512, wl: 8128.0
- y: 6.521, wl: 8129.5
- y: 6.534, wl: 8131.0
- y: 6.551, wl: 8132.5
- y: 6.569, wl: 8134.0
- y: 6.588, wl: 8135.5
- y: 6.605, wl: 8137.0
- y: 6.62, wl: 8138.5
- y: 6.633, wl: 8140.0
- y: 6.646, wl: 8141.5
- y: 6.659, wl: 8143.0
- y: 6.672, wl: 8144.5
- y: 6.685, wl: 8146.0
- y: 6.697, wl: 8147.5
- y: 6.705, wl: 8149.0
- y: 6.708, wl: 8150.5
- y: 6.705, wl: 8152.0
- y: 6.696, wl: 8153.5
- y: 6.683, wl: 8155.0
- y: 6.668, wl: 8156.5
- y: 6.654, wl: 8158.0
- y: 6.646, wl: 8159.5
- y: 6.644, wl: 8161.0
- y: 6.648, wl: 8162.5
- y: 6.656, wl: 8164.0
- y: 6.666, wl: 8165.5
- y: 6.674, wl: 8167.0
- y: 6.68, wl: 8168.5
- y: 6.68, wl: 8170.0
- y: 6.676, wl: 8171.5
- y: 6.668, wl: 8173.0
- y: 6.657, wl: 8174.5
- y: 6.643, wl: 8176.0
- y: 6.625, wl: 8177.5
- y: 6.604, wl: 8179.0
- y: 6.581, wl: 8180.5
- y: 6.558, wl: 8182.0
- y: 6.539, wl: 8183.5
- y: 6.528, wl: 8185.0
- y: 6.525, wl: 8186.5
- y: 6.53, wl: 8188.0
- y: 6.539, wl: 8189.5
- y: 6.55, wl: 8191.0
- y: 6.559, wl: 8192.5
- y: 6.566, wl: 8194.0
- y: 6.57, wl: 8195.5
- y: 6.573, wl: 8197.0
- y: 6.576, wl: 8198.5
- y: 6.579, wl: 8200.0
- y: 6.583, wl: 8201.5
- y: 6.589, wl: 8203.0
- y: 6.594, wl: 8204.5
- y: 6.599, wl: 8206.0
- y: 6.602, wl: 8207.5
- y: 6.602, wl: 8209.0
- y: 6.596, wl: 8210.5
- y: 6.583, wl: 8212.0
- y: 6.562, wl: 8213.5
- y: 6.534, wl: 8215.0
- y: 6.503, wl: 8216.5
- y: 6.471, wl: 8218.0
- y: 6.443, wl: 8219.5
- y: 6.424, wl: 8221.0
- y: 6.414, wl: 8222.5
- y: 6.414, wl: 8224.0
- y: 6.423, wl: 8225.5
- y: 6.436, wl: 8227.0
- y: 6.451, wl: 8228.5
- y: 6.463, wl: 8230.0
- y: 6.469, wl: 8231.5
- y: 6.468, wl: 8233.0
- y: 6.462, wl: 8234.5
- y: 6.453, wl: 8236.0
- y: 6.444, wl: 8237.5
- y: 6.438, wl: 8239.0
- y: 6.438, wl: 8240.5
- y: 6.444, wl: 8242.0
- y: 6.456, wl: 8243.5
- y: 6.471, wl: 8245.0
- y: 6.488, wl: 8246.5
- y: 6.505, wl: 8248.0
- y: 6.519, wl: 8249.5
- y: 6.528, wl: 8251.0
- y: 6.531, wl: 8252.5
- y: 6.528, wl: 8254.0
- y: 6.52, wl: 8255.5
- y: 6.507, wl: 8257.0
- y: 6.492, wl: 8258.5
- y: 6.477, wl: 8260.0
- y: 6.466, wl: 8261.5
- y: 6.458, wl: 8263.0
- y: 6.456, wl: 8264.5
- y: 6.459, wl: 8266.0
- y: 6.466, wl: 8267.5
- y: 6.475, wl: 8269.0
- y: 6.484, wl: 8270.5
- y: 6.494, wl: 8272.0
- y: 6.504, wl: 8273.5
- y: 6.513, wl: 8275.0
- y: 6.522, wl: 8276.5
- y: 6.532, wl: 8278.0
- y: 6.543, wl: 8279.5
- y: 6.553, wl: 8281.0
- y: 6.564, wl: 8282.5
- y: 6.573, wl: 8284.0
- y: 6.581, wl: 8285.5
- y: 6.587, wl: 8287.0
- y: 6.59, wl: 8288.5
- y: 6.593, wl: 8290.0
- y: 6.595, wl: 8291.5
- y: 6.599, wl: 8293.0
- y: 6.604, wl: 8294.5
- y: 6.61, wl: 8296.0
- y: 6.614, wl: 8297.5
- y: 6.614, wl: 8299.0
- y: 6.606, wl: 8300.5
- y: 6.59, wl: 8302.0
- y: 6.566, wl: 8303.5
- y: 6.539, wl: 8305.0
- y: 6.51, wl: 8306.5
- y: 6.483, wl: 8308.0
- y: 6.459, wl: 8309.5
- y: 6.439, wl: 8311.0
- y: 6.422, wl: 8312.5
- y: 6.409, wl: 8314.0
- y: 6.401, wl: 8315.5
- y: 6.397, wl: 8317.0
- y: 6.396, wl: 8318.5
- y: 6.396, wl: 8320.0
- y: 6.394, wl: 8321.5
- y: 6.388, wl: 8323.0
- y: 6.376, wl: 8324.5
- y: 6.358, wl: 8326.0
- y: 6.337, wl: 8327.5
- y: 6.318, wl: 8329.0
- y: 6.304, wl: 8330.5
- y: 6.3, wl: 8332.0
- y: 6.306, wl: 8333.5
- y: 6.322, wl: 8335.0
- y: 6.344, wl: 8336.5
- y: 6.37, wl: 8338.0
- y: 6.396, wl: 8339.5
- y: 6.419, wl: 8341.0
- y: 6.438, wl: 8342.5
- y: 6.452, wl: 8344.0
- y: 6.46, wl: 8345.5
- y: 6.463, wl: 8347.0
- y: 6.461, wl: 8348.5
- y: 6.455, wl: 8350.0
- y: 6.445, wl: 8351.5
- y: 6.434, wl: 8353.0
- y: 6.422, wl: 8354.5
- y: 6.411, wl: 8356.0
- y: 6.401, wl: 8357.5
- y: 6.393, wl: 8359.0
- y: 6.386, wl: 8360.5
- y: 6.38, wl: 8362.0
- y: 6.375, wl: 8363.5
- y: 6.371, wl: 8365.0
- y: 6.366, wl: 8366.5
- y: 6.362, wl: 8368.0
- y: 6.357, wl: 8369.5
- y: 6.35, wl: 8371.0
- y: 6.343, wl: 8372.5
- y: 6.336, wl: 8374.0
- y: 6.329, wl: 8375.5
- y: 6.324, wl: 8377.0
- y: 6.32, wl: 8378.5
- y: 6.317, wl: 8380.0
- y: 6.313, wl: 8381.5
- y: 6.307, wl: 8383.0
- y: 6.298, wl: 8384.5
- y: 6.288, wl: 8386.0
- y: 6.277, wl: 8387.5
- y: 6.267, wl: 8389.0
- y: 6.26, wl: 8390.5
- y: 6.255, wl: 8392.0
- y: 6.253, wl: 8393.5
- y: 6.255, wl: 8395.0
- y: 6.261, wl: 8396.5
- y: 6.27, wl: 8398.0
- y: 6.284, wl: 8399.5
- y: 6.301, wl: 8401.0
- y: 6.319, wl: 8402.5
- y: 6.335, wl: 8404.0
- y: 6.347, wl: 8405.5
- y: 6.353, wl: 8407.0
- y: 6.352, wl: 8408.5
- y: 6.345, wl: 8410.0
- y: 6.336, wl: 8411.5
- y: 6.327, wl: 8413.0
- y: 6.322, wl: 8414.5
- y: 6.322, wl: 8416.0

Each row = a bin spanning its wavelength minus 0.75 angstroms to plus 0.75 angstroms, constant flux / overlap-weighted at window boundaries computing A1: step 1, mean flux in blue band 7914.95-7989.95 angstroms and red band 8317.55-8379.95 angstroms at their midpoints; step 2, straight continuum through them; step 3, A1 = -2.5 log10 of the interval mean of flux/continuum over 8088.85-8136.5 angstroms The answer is 0.01 mag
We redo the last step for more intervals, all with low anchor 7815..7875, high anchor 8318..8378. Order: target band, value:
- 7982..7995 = -0.02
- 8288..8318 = -0.02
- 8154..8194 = -0.01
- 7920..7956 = -0.01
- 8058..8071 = -0.02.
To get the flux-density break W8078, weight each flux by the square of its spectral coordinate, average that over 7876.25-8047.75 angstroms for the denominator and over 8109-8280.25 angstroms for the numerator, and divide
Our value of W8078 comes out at 1.02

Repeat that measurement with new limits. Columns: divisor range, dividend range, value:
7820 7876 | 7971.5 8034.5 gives 1.03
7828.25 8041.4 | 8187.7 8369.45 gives 1.03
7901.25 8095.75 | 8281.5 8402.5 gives 1.03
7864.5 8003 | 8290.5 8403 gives 1.03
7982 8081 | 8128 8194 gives 1.01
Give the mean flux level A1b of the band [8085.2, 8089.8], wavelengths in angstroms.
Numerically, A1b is 6.63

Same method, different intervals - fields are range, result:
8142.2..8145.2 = 6.67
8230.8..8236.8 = 6.46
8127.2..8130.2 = 6.52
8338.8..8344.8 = 6.43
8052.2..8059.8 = 6.78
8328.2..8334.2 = 6.31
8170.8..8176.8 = 6.66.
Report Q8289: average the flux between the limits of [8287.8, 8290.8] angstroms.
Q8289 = 6.59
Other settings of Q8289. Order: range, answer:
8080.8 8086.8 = 6.65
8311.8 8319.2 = 6.4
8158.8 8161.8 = 6.65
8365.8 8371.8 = 6.36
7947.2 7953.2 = 6.77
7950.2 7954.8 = 6.79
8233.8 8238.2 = 6.45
